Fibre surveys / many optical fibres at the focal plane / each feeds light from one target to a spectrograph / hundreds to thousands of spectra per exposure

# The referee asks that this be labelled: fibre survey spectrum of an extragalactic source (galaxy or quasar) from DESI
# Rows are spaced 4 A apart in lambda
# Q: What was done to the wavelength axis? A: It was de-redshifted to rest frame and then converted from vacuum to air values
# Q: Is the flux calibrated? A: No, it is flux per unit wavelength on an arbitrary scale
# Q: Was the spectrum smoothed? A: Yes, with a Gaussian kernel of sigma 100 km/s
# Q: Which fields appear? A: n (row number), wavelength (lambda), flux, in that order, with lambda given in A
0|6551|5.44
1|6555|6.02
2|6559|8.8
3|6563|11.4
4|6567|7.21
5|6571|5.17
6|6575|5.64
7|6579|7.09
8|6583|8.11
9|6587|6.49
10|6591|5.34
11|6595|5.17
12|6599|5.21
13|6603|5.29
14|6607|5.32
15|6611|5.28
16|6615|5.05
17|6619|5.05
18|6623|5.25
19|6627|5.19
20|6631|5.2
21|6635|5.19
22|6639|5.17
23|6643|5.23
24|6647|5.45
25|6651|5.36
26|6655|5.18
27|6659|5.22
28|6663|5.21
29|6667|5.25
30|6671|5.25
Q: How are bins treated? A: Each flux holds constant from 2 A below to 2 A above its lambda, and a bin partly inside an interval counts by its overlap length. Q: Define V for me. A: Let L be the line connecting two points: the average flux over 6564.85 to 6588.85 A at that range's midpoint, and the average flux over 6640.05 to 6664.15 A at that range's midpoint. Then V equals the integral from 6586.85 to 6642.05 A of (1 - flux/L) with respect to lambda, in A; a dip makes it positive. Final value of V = 6.4 A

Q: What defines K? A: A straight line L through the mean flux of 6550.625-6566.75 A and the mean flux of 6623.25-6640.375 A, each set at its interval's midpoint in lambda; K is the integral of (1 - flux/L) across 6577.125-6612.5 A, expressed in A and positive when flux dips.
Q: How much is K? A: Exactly 4.01 A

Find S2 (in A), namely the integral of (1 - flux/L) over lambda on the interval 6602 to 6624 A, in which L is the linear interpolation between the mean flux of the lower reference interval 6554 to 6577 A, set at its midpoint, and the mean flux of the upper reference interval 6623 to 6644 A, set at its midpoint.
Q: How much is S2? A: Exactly 2.5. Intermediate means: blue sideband 7.43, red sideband 5.2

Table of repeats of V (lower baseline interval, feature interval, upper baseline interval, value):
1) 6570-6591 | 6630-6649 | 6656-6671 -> 1.1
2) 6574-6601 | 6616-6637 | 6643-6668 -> 1.8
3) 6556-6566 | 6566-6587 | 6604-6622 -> 3.8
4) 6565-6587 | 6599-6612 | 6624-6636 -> 1.2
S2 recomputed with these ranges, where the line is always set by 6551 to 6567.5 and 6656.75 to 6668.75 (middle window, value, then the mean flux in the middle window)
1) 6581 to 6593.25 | 1.22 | 6.62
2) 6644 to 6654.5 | 0.46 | 5.36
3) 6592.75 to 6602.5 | 2.53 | 5.21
